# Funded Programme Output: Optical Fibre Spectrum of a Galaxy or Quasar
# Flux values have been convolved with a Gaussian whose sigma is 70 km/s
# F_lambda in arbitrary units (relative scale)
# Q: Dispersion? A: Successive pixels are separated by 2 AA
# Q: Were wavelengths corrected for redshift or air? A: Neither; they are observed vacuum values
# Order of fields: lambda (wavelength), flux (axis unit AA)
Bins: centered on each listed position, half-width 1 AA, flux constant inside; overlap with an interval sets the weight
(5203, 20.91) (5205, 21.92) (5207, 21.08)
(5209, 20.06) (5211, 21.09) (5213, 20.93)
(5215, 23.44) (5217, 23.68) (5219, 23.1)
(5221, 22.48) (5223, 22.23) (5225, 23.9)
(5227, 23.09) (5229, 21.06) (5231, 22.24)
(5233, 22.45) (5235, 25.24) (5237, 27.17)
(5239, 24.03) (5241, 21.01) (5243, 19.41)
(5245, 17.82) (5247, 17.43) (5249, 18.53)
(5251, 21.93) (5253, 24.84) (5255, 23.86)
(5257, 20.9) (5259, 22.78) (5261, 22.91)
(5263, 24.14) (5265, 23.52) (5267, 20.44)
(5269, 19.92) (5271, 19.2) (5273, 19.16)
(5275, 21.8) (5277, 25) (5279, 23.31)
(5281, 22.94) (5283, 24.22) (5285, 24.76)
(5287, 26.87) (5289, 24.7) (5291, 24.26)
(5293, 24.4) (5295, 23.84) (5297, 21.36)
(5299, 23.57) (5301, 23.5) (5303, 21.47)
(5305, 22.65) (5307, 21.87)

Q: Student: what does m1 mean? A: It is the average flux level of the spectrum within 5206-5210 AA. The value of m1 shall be 20.6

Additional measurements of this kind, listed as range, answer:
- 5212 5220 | 22.8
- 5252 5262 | 23.1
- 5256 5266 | 22.9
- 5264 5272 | 20.8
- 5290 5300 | 23.5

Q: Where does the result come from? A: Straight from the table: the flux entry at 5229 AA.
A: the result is 21.06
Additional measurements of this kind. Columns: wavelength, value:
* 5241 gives 21.01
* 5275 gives 21.8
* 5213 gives 20.93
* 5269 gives 19.92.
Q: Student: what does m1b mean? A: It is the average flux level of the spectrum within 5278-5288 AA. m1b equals 24.4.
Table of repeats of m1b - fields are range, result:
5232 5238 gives 25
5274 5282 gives 23.3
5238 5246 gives 20.6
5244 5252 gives 18.9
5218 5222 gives 22.8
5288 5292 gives 24.5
